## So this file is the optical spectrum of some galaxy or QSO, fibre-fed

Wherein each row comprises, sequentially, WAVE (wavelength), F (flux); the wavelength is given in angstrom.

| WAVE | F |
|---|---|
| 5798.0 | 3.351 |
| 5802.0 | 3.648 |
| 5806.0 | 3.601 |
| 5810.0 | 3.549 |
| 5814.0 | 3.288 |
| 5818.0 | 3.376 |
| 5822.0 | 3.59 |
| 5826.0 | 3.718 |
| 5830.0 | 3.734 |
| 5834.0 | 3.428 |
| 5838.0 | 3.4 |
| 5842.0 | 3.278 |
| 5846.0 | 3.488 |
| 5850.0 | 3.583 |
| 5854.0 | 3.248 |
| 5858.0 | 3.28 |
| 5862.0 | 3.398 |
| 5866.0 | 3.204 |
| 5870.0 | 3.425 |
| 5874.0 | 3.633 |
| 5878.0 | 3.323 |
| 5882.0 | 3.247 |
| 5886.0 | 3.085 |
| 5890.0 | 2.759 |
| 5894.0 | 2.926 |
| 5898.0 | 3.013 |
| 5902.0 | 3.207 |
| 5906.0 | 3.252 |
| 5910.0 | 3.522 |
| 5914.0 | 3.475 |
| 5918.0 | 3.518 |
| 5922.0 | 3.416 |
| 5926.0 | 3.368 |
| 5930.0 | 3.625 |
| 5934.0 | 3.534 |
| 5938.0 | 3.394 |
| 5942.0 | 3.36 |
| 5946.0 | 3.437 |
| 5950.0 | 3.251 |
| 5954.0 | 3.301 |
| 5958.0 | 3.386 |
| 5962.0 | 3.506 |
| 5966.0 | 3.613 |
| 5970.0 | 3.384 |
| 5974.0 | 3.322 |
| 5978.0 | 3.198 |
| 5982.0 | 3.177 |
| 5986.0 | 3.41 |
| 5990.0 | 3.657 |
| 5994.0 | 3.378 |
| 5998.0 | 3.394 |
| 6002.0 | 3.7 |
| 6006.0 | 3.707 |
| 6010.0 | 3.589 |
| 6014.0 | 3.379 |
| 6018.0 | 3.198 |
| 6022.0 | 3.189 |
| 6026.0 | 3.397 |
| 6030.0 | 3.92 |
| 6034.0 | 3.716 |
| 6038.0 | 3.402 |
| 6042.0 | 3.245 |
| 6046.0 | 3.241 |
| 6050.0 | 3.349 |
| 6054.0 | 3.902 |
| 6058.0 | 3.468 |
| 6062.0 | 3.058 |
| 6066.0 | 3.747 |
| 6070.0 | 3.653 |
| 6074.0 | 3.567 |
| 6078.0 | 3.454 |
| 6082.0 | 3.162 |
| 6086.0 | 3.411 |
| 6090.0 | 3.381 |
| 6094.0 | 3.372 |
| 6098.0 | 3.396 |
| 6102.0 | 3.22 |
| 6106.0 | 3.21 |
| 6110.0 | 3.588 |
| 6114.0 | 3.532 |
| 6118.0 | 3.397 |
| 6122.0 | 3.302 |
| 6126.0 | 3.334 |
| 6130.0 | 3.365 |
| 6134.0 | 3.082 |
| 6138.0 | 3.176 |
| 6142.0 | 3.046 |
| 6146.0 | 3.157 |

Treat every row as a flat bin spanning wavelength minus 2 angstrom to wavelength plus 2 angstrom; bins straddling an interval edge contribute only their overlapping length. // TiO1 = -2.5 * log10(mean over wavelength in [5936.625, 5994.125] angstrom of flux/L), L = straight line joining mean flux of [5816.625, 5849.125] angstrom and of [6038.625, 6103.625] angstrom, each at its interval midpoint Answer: 0.02 mag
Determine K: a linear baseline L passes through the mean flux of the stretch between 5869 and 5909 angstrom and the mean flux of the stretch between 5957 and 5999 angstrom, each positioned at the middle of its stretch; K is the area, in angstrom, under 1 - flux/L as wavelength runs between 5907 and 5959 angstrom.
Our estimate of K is -2.1 angstrom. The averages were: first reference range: 3.19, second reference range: 3.4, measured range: 3.43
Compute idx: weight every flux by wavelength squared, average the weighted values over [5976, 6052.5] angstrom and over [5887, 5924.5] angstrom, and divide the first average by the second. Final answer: 1.10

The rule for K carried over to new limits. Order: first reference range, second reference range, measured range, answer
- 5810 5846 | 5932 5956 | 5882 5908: 2.8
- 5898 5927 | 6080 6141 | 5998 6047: -1.9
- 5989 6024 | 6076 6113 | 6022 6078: -1.5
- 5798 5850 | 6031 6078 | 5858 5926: 4.3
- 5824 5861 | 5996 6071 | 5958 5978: 0.3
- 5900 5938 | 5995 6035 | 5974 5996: 0.8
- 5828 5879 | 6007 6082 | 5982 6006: -0.3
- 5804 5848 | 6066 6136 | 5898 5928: 0.8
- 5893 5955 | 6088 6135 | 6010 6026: 0.2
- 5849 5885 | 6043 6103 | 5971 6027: -0.1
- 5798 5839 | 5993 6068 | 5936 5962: 1.0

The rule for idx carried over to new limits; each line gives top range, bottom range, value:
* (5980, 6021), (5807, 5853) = 1.05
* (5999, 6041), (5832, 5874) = 1.10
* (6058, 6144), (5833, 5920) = 1.10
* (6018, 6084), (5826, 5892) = 1.10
